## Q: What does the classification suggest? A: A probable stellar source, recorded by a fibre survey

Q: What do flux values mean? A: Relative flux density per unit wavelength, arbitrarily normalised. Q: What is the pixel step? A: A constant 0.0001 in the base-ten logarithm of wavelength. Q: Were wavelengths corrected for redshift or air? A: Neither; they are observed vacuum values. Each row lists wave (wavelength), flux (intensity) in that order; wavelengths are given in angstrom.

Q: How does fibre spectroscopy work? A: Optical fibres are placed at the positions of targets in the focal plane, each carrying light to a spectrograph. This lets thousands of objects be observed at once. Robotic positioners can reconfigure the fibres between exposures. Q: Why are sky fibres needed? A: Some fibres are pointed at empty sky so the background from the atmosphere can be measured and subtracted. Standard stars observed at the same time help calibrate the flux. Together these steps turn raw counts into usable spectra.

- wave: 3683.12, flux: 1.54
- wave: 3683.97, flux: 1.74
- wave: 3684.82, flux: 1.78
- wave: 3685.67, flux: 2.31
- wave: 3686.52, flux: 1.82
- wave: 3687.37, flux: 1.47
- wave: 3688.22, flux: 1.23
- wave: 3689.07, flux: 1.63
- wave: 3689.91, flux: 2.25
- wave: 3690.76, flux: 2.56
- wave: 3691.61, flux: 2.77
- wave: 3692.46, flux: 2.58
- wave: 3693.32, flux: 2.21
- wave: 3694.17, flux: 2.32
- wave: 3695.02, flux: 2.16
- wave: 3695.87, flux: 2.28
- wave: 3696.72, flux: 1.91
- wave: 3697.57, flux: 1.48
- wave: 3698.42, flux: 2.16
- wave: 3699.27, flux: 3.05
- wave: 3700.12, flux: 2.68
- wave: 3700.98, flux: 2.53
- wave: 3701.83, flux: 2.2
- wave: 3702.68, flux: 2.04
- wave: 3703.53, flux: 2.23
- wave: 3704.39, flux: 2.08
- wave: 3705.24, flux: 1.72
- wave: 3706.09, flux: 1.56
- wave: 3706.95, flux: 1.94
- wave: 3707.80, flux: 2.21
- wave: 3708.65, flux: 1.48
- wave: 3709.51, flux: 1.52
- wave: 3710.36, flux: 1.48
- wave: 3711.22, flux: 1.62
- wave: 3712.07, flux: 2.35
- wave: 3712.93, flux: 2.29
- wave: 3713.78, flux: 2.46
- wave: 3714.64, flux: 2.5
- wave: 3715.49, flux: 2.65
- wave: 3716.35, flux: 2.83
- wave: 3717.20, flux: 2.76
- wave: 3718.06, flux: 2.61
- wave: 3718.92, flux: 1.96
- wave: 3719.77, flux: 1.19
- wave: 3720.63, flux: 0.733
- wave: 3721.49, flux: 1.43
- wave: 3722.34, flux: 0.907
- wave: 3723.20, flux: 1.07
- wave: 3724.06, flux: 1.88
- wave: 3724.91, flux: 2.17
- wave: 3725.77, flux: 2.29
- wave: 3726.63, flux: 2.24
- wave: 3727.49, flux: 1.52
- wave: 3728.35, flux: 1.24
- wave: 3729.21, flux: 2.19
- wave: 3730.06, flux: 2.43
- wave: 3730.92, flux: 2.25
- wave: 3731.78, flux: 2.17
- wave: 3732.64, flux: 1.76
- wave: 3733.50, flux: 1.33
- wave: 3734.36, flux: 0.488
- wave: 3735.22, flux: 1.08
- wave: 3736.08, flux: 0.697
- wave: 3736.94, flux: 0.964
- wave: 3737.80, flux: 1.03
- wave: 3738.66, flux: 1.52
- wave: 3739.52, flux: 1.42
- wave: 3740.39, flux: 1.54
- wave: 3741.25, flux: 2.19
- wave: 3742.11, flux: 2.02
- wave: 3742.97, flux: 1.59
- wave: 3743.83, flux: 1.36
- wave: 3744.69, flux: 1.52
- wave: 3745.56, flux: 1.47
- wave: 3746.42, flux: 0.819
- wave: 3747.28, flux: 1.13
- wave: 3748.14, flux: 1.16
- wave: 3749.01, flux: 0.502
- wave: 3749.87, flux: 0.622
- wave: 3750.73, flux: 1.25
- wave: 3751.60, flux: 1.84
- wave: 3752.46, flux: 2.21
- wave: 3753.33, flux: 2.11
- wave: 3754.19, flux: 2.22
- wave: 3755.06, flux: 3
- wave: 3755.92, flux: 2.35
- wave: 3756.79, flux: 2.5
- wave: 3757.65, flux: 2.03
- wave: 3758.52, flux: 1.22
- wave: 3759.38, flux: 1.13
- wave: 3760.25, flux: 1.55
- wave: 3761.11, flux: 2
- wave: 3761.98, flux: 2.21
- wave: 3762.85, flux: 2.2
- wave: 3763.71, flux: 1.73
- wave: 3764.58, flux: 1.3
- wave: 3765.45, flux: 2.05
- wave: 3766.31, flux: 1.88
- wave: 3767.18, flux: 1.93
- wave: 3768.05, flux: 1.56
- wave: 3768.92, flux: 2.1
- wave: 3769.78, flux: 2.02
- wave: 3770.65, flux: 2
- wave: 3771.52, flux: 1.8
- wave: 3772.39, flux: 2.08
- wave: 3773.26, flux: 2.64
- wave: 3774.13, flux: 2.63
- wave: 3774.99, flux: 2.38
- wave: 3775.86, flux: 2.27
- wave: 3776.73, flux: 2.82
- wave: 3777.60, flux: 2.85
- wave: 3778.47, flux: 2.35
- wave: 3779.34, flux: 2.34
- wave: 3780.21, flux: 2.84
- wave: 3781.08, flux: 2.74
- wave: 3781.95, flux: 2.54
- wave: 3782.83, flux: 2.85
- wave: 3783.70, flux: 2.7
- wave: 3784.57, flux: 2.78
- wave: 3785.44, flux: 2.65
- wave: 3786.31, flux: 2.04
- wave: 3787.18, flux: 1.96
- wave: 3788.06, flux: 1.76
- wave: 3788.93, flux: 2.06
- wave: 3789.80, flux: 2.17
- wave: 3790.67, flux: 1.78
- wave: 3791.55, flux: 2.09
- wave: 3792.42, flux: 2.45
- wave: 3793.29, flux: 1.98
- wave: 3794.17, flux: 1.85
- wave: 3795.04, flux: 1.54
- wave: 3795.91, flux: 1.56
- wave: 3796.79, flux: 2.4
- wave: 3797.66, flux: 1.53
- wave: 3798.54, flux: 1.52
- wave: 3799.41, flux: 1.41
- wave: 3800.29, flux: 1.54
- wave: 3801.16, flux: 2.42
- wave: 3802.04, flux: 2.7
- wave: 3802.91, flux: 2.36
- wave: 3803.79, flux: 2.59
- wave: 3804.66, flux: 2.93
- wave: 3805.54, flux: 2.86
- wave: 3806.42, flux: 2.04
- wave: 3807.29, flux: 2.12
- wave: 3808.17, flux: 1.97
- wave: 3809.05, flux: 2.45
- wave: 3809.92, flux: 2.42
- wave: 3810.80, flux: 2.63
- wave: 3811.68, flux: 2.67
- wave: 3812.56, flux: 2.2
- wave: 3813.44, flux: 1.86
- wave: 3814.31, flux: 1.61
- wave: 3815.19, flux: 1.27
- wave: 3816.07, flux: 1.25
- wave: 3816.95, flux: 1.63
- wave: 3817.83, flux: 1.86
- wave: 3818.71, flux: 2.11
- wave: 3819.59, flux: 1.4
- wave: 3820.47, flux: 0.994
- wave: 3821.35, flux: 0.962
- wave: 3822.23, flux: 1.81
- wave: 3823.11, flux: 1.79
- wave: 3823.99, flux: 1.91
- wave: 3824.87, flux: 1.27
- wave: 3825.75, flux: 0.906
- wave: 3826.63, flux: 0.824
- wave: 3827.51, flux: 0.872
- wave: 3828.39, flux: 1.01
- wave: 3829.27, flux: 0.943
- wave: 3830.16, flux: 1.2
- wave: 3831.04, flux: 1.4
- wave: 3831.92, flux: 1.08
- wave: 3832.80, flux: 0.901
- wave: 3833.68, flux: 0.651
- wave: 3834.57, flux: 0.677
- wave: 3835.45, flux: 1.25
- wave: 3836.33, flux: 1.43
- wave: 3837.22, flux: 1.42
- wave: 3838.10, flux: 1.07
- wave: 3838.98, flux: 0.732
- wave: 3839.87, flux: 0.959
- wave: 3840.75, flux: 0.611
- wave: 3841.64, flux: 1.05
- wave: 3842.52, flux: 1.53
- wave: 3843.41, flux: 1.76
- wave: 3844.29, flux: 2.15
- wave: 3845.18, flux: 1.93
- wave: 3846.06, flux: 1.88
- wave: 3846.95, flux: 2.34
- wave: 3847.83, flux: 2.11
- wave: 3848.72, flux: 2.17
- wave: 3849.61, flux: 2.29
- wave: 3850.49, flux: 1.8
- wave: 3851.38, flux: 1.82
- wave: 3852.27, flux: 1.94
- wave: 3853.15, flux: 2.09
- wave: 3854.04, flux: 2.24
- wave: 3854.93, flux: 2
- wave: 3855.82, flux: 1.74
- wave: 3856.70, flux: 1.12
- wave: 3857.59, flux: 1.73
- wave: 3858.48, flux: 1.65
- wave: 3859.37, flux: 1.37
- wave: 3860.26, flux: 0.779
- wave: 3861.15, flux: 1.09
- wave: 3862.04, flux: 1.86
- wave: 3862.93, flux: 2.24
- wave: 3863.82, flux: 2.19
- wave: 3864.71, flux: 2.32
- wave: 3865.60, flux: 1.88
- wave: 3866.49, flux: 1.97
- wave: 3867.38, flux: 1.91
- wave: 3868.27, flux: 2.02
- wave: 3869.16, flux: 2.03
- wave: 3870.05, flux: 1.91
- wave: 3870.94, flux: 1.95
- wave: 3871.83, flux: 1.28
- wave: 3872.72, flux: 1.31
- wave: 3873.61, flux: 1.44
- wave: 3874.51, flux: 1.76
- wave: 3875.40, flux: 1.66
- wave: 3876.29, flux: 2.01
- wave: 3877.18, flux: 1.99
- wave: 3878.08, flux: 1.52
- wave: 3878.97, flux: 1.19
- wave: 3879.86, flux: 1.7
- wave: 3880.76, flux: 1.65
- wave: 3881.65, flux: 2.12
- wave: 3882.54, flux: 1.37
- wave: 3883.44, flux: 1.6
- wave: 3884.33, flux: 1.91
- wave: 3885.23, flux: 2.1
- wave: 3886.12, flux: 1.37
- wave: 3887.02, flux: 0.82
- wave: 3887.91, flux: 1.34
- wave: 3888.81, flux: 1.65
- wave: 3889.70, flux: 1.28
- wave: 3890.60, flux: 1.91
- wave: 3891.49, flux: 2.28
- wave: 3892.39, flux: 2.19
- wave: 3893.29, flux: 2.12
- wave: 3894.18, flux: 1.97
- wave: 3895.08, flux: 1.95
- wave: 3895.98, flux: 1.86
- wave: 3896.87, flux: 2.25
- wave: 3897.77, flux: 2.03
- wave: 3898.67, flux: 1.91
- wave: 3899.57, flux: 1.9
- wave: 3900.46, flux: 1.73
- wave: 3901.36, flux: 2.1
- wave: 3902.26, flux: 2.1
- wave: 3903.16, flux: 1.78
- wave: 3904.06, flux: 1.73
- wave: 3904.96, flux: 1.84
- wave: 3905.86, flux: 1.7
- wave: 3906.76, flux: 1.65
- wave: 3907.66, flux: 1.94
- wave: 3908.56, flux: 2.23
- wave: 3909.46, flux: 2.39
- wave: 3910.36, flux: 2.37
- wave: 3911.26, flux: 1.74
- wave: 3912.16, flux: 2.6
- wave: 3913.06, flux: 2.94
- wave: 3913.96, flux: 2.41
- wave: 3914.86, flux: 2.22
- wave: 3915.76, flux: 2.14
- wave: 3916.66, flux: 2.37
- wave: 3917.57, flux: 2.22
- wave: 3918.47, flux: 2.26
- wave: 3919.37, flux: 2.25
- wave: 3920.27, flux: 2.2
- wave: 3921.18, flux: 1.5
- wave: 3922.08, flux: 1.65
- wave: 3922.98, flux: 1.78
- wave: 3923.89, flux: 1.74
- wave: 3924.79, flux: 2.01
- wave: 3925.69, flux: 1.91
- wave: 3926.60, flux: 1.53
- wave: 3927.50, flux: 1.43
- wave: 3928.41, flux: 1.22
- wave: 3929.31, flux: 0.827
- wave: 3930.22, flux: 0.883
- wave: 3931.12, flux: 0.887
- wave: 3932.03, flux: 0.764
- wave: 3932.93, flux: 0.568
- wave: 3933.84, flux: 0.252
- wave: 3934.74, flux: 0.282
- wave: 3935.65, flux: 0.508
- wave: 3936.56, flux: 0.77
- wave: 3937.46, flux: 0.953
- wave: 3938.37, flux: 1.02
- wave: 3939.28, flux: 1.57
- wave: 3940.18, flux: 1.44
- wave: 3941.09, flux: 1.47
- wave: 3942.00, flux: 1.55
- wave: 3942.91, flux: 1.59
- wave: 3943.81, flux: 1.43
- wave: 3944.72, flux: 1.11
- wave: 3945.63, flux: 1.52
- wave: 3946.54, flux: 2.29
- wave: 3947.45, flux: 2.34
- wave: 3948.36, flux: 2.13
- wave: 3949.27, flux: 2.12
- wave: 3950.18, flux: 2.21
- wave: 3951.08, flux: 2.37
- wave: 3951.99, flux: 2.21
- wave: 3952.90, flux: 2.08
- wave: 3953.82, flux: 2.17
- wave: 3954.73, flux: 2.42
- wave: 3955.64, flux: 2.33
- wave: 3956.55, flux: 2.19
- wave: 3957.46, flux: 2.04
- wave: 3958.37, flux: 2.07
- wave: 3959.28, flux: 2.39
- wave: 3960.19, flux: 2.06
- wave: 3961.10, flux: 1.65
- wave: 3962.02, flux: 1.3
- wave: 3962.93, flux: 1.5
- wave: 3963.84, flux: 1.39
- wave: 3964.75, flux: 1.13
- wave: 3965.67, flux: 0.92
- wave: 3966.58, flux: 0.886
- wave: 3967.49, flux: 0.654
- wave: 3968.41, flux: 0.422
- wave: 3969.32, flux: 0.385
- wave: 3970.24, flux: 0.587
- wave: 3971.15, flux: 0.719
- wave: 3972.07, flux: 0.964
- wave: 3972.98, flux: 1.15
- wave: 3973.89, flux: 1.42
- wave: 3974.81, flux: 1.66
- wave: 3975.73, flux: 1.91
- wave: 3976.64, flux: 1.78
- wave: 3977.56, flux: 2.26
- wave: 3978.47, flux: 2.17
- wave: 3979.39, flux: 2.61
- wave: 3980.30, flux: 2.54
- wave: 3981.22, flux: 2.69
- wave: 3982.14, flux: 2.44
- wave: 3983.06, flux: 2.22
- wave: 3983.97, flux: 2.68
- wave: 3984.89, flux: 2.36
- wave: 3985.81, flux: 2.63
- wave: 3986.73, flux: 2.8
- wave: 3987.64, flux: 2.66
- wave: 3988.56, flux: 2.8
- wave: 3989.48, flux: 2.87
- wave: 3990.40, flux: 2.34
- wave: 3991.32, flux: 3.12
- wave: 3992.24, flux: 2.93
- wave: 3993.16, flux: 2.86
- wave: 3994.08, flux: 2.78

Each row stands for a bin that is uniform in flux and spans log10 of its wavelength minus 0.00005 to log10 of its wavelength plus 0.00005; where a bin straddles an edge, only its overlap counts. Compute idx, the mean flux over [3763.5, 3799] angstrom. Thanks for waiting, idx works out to 2.16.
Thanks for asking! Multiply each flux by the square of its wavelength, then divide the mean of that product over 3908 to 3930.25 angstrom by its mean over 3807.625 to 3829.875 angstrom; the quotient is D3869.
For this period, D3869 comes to 1.28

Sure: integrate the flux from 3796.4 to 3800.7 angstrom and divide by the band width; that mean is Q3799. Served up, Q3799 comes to 1.67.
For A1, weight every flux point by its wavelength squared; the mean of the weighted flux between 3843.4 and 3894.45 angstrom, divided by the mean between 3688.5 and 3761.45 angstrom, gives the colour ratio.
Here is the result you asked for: 1.05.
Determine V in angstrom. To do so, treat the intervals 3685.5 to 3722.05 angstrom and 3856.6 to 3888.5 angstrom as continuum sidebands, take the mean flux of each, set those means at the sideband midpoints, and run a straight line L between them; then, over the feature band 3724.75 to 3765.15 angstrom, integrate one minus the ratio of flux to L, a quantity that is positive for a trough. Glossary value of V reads 6.6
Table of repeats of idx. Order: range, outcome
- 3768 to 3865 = 1.85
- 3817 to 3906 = 1.63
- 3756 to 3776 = 1.97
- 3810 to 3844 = 1.37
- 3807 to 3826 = 1.78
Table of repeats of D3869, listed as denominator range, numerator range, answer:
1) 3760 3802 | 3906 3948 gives 0.82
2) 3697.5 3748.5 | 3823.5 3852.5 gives 0.83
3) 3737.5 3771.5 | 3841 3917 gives 1.16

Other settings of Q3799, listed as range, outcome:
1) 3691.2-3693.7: 2.51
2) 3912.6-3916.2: 2.43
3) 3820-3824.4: 1.49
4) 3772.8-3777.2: 2.55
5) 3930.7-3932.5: 0.821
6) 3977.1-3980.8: 2.4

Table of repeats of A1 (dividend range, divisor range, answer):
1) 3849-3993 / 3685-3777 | 1.06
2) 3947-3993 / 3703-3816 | 1.12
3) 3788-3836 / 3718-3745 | 1.15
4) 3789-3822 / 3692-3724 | 1.03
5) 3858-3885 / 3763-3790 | 0.80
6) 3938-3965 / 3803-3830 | 1.12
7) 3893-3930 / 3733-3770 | 1.33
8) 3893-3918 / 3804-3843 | 1.43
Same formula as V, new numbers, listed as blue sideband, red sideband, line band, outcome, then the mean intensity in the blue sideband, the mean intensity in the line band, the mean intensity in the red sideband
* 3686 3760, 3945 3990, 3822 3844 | 8.2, 1.83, 1.16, 1.9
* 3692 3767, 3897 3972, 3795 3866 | 2.2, 1.82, 1.69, 1.65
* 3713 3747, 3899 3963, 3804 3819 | -3.4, 1.7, 2.12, 1.76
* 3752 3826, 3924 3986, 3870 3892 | 1.9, 2.06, 1.64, 1.58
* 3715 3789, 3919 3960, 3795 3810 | -2.7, 1.89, 2.14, 1.6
